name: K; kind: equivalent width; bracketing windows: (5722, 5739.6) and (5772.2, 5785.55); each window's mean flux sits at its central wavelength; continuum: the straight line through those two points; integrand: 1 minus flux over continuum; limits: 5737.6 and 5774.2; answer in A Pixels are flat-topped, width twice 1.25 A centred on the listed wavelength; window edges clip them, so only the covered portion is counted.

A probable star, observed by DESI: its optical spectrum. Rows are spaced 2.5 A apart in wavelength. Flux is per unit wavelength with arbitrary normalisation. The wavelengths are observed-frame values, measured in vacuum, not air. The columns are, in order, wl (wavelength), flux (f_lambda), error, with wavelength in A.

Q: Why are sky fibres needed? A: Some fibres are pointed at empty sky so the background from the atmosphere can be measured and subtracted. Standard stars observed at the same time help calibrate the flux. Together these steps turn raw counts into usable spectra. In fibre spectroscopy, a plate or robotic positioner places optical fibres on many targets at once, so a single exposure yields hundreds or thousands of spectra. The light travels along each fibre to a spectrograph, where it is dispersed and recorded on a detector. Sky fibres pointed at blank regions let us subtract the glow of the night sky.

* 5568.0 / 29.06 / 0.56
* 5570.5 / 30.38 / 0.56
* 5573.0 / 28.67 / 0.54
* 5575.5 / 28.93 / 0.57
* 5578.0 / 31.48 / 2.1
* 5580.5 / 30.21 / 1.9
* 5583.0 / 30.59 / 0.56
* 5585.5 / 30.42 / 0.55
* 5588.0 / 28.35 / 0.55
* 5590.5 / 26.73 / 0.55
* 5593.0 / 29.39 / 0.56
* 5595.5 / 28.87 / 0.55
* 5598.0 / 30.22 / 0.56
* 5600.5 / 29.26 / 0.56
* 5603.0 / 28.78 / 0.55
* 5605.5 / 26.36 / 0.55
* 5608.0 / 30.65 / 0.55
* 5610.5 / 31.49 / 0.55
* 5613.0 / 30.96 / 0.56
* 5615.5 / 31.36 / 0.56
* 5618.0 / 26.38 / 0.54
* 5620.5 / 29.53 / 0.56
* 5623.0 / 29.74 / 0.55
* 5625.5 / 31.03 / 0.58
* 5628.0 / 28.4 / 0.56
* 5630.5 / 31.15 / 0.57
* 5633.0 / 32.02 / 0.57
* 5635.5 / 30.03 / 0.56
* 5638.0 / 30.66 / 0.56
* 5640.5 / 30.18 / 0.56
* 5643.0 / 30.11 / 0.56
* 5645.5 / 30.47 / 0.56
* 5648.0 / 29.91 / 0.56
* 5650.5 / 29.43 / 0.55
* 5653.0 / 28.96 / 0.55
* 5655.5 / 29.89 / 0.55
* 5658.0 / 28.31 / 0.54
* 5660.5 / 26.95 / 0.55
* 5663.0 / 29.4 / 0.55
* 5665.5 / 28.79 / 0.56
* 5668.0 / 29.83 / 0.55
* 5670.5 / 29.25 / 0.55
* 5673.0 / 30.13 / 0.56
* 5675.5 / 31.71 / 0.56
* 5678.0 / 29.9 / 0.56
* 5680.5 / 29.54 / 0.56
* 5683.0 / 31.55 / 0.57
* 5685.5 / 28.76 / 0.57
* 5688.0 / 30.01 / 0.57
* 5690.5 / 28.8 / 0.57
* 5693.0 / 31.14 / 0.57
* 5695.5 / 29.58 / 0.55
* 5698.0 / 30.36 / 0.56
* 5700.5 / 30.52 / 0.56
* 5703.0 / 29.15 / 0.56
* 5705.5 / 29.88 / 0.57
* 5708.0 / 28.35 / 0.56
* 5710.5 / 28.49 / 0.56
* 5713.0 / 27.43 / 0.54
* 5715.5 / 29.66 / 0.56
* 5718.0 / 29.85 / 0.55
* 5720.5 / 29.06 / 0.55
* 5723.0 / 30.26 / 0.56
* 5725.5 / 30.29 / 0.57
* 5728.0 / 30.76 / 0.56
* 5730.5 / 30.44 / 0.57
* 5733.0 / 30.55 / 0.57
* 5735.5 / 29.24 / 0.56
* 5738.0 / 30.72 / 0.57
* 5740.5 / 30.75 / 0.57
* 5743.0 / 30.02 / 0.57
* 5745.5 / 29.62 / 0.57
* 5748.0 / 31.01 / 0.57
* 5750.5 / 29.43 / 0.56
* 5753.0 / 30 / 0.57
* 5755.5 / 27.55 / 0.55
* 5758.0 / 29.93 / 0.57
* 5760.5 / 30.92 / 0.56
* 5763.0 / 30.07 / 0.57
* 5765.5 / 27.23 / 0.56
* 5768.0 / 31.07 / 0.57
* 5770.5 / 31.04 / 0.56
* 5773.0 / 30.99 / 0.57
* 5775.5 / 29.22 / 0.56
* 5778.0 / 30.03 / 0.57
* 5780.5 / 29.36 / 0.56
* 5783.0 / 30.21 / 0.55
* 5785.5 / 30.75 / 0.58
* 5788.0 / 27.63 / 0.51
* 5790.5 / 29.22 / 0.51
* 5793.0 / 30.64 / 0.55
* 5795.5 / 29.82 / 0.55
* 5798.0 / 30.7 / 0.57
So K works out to 0.2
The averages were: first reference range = 30.3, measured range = 30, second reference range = 30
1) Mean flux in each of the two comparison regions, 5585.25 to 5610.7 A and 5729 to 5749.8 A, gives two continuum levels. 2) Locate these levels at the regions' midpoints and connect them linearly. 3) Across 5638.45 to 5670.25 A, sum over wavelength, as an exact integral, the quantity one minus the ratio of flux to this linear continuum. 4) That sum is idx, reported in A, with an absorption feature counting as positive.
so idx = 0.13 A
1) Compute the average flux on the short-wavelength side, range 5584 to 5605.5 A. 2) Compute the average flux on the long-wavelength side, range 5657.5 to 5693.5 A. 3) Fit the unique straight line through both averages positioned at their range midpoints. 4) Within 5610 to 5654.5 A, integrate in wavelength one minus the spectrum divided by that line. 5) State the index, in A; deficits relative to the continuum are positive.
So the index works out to -1.3 A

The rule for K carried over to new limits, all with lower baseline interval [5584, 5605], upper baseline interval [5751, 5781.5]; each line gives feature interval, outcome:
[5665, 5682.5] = -0.4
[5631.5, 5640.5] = -0.5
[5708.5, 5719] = 0.3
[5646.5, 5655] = -0.1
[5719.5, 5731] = -0.2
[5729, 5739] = -0.2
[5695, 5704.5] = -0.2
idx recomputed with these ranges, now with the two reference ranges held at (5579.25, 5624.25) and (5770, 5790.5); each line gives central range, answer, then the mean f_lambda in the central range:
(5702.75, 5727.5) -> 0.3 A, 29.3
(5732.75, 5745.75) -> -0.2 A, 30.2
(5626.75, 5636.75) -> -0.3 A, 30.4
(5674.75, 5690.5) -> -0.3 A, 30.1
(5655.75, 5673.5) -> 0.4 A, 29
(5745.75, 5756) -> 0.0 A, 29.7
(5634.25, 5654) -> -0.3 A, 30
